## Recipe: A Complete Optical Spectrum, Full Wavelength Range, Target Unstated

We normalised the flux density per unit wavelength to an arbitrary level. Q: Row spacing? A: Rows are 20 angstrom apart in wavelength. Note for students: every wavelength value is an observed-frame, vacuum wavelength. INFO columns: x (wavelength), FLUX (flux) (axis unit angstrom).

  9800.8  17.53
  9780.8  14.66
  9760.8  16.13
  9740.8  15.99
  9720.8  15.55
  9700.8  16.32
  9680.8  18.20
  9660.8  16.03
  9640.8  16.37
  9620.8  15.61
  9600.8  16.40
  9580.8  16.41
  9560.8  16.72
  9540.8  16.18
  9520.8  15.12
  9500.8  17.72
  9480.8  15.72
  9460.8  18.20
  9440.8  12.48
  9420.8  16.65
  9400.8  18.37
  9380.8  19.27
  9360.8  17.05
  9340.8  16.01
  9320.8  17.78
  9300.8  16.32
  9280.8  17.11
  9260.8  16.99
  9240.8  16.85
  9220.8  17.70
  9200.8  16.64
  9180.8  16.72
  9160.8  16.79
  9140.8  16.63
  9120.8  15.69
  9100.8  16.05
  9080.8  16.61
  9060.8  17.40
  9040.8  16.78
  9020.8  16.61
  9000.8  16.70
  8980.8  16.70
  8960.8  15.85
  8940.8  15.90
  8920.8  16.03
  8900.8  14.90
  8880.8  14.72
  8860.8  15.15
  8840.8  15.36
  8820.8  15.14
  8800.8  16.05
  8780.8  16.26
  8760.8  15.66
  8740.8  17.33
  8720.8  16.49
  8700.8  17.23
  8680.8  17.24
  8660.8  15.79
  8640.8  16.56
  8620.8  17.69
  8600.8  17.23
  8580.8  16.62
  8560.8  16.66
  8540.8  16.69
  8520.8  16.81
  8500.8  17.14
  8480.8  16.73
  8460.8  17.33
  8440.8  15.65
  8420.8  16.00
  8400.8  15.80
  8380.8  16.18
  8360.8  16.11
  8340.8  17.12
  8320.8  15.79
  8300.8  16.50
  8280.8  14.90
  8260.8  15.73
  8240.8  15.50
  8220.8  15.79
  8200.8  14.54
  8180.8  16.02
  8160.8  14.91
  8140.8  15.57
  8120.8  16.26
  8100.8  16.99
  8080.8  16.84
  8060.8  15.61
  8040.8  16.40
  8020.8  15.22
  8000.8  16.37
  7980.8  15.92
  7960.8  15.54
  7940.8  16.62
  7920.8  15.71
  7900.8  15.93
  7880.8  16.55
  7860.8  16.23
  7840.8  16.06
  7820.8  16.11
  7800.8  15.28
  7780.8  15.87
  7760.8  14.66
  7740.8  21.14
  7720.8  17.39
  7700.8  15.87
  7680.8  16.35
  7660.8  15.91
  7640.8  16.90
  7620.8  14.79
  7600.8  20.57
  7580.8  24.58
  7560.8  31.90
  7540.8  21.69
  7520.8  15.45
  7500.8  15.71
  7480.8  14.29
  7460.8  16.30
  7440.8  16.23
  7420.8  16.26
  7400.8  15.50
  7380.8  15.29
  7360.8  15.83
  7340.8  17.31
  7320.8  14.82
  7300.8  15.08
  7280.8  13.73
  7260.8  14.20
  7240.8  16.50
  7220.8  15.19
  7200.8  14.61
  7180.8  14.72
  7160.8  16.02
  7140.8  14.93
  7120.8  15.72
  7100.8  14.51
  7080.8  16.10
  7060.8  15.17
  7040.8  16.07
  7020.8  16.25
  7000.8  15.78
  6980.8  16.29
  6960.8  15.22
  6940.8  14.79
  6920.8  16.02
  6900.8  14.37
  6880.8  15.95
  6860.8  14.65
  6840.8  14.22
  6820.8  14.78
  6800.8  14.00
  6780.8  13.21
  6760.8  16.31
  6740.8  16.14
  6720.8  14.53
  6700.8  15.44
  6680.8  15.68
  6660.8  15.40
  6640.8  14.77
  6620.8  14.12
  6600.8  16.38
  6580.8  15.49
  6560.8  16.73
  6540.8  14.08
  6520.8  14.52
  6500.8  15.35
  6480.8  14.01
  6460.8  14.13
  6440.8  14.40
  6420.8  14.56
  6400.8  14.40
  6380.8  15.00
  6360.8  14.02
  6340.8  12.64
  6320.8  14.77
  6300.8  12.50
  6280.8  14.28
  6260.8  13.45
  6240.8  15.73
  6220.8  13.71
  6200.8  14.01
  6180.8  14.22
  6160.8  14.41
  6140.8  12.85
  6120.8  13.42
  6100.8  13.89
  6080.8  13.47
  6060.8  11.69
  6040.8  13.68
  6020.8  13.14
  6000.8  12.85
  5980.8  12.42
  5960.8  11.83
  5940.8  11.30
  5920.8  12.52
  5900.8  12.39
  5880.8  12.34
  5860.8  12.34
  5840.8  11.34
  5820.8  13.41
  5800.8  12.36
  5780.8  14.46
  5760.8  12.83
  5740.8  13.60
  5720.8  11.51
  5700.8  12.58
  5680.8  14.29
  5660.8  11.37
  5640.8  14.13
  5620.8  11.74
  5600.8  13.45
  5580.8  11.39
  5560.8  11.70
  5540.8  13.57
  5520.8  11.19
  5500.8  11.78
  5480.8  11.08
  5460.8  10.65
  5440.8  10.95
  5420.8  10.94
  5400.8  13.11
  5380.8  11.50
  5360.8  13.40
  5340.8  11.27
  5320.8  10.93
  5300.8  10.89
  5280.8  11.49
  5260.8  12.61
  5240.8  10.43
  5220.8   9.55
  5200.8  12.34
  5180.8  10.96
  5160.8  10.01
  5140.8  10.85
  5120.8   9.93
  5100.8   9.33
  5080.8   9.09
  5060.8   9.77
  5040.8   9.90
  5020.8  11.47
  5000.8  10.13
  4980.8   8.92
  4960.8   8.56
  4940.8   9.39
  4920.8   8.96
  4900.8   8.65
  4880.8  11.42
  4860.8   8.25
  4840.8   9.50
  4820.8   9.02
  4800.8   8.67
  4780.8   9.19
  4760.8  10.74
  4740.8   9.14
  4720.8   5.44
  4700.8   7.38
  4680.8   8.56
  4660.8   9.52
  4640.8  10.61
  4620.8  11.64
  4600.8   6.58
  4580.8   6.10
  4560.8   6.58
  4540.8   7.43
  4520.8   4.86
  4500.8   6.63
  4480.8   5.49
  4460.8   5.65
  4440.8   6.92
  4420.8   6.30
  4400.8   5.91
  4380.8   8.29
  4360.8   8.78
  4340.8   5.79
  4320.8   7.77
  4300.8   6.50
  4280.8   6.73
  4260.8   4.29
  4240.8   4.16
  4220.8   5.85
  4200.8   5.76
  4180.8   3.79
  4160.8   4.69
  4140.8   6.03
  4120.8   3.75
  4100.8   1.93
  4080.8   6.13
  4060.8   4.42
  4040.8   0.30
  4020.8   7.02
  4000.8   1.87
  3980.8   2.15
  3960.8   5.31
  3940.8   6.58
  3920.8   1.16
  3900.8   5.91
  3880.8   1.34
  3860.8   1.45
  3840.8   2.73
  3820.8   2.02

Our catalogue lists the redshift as 0.15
